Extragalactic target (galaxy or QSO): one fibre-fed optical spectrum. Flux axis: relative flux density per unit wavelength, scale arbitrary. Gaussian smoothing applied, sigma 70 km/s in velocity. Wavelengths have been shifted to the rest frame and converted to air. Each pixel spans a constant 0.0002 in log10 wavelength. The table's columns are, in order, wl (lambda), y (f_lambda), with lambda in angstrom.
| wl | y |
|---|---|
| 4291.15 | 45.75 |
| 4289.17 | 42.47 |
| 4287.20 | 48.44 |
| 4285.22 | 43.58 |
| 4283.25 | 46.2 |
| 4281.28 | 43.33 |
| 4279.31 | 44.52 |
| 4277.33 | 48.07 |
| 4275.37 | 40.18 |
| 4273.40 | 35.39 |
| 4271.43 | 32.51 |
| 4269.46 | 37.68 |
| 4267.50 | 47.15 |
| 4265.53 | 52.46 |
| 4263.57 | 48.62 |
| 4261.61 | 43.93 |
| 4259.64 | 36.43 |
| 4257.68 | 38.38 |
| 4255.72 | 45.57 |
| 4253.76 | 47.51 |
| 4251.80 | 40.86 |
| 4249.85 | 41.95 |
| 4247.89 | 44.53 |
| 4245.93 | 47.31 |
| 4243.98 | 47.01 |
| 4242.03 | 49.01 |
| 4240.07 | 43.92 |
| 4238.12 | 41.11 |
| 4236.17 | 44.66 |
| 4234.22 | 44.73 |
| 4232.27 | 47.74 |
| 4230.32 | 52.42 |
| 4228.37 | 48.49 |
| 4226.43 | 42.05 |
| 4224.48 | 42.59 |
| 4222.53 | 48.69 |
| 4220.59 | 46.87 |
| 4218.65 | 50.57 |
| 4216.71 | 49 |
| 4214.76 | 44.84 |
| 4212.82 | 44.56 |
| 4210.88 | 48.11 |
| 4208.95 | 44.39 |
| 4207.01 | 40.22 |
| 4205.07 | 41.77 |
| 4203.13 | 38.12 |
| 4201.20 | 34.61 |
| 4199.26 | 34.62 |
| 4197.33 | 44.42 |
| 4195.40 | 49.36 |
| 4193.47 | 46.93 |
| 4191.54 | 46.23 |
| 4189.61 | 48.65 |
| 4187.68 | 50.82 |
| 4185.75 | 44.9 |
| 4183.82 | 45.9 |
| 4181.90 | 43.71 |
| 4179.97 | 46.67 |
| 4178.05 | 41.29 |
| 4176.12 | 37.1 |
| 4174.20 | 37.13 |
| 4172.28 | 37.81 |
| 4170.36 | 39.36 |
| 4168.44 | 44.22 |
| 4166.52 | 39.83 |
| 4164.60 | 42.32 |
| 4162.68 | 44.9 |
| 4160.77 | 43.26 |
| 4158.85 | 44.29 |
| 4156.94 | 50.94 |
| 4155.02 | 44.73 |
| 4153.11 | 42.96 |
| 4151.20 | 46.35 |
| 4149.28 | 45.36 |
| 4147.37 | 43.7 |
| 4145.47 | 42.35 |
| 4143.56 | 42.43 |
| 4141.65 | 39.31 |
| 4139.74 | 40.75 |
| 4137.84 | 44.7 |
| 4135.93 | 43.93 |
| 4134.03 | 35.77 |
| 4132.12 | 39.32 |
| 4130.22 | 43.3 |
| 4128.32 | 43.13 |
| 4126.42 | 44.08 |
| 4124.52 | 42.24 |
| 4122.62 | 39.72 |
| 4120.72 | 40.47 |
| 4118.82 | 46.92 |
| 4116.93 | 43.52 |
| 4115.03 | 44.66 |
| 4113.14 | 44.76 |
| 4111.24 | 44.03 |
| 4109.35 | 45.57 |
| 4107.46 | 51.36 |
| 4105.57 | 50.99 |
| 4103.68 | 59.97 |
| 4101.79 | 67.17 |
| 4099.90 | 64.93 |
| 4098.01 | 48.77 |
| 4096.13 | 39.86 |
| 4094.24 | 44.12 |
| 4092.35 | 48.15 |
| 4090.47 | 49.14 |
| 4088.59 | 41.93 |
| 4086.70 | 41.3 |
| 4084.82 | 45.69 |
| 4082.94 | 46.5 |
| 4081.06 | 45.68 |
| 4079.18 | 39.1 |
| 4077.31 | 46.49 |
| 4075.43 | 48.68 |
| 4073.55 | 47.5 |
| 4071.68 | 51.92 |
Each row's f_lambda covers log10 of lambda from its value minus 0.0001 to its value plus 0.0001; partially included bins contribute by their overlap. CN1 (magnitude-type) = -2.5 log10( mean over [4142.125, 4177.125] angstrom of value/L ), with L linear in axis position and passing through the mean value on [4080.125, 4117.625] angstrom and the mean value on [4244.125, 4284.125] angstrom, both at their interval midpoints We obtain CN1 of 0.09 mag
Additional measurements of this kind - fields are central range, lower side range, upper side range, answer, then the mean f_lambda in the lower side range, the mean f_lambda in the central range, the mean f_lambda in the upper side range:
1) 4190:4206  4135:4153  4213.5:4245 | 0.07 mag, 43.2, 42.3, 46.5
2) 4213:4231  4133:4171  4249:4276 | -0.11 mag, 43.1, 47.1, 42.1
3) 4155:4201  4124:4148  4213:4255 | 0.00 mag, 41.9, 43.6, 46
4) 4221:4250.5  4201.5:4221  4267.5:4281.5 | -0.07 mag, 44.4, 45.8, 40.6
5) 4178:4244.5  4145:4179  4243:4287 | -0.05 mag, 42.7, 45.2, 43.4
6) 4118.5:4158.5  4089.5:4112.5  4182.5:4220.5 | 0.14 mag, 51.1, 42.9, 44.7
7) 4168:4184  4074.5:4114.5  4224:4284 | 0.12 mag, 48.3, 41.2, 44.1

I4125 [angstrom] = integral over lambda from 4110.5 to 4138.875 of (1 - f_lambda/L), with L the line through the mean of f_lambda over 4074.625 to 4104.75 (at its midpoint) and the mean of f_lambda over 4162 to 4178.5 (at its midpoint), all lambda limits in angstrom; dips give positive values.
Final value 1.5 angstrom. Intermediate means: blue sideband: 48.6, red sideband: 40.3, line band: 42.7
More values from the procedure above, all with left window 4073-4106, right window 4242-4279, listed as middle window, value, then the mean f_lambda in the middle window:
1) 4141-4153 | 0.9 angstrom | 43.3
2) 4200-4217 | 0.9 angstrom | 42.5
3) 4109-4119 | 0.7 angstrom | 44.7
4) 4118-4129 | 1.1 angstrom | 42.7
